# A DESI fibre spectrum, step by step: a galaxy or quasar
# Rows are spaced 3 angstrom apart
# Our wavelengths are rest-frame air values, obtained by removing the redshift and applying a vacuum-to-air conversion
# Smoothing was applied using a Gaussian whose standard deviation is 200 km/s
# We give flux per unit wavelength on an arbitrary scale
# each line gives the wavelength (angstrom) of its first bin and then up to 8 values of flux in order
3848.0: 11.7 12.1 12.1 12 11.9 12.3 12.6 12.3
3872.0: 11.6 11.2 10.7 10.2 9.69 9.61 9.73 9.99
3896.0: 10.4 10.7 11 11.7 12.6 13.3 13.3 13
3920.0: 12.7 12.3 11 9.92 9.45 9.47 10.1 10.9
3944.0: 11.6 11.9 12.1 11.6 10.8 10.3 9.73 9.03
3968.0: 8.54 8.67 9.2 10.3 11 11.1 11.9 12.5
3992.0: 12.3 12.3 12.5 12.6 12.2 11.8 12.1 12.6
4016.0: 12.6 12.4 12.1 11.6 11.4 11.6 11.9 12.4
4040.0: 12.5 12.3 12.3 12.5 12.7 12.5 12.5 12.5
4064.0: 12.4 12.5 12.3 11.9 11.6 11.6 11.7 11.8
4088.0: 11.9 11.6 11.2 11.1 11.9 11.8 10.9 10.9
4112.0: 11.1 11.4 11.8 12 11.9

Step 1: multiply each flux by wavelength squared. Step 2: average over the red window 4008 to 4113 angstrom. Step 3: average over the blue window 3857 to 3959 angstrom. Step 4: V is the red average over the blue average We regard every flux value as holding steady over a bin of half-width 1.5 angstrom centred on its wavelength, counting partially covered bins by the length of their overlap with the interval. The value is 1.15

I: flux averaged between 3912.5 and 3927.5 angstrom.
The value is 12.5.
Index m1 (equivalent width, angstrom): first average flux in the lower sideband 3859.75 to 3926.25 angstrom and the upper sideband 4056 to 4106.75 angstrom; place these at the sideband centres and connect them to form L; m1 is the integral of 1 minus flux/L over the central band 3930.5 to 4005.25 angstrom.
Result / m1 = 4.80 angstrom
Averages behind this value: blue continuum 11.5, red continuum 11.9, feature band 10.9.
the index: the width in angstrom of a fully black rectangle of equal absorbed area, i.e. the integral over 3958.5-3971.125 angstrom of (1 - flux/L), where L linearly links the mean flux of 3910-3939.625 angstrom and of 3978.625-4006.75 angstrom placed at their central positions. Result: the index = 2.73 angstrom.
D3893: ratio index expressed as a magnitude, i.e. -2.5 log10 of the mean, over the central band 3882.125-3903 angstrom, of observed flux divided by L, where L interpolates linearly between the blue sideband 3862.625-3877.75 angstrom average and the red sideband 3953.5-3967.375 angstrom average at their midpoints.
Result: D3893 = 0.13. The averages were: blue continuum 11.9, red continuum 9.99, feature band 10.1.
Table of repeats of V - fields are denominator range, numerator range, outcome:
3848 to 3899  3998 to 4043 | 1.17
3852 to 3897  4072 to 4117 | 1.16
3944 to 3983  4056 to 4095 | 1.22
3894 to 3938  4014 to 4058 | 1.14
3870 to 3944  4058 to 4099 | 1.17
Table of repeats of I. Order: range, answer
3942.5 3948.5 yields 11.8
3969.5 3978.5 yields 9.39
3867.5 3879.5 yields 11.4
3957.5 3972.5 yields 9.25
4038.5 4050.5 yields 12.4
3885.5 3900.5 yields 10.1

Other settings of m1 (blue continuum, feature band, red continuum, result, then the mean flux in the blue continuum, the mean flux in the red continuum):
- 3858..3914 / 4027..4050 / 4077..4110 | -1.4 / 11.3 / 11.5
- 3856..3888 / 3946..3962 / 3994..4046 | 0.8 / 11.3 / 12.2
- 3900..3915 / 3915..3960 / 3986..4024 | 4.1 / 12.3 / 12.3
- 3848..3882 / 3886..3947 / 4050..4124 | 3.1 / 11.7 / 11.8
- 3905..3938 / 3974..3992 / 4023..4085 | 0.9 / 11.6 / 12.1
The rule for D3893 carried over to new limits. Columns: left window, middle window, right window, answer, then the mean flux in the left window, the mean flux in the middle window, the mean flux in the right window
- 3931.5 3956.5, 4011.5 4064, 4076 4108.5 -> -0.087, 10.9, 12.3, 11.5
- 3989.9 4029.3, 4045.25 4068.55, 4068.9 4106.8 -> -0.056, 12.2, 12.5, 11.6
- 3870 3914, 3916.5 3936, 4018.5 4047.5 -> 0.017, 11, 11.1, 12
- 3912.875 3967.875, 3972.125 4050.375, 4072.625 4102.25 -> -0.057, 11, 11.9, 11.6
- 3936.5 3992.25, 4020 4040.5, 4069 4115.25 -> -0.074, 10.7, 11.9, 11.5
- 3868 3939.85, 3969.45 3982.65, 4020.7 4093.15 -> 0.167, 11.1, 9.9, 12.1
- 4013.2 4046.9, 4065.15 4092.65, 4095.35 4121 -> -0.020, 12.1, 11.9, 11.4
